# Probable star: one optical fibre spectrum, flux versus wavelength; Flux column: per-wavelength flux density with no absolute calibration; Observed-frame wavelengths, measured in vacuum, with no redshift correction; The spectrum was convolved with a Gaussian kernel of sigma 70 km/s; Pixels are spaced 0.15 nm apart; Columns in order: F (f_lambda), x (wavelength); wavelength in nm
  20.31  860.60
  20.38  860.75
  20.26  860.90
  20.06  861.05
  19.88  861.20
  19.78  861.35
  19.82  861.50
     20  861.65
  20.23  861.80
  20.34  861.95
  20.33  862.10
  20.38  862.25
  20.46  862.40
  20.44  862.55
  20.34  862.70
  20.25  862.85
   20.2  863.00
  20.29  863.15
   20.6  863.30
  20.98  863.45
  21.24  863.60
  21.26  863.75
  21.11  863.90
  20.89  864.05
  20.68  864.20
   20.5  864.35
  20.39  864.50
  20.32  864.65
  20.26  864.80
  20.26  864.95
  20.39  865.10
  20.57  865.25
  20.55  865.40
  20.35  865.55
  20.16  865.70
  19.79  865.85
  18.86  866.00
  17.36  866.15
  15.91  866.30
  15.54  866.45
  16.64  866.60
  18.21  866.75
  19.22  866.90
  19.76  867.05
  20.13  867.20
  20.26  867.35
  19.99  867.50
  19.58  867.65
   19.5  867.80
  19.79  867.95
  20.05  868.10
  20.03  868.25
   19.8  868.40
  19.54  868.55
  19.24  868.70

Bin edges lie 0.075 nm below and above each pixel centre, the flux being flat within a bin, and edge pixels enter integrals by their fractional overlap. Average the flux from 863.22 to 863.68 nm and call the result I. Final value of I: 20.9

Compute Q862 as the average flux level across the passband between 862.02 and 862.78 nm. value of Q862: 20.4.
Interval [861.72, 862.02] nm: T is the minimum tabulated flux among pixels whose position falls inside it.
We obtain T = 20.23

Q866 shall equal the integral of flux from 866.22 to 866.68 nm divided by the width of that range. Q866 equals 16.1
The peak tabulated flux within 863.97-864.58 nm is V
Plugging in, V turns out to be 20.89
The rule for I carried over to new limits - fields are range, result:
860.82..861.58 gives 20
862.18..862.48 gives 20.4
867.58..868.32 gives 19.8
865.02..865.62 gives 20.5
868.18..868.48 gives 19.9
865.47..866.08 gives 19.8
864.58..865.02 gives 20.3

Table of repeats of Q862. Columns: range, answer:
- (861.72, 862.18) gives 20.3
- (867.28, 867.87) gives 19.8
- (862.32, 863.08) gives 20.3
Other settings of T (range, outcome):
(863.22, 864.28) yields 20.6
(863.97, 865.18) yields 20.26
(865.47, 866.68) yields 15.54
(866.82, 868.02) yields 19.22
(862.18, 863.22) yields 20.2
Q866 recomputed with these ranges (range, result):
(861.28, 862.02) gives 20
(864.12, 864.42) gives 20.6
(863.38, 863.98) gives 21.1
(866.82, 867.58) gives 19.9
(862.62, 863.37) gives 20.3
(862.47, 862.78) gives 20.4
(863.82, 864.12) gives 21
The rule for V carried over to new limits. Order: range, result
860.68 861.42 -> 20.38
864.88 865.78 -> 20.57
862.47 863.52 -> 20.98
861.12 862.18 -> 20.34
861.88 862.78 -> 20.46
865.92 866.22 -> 18.86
